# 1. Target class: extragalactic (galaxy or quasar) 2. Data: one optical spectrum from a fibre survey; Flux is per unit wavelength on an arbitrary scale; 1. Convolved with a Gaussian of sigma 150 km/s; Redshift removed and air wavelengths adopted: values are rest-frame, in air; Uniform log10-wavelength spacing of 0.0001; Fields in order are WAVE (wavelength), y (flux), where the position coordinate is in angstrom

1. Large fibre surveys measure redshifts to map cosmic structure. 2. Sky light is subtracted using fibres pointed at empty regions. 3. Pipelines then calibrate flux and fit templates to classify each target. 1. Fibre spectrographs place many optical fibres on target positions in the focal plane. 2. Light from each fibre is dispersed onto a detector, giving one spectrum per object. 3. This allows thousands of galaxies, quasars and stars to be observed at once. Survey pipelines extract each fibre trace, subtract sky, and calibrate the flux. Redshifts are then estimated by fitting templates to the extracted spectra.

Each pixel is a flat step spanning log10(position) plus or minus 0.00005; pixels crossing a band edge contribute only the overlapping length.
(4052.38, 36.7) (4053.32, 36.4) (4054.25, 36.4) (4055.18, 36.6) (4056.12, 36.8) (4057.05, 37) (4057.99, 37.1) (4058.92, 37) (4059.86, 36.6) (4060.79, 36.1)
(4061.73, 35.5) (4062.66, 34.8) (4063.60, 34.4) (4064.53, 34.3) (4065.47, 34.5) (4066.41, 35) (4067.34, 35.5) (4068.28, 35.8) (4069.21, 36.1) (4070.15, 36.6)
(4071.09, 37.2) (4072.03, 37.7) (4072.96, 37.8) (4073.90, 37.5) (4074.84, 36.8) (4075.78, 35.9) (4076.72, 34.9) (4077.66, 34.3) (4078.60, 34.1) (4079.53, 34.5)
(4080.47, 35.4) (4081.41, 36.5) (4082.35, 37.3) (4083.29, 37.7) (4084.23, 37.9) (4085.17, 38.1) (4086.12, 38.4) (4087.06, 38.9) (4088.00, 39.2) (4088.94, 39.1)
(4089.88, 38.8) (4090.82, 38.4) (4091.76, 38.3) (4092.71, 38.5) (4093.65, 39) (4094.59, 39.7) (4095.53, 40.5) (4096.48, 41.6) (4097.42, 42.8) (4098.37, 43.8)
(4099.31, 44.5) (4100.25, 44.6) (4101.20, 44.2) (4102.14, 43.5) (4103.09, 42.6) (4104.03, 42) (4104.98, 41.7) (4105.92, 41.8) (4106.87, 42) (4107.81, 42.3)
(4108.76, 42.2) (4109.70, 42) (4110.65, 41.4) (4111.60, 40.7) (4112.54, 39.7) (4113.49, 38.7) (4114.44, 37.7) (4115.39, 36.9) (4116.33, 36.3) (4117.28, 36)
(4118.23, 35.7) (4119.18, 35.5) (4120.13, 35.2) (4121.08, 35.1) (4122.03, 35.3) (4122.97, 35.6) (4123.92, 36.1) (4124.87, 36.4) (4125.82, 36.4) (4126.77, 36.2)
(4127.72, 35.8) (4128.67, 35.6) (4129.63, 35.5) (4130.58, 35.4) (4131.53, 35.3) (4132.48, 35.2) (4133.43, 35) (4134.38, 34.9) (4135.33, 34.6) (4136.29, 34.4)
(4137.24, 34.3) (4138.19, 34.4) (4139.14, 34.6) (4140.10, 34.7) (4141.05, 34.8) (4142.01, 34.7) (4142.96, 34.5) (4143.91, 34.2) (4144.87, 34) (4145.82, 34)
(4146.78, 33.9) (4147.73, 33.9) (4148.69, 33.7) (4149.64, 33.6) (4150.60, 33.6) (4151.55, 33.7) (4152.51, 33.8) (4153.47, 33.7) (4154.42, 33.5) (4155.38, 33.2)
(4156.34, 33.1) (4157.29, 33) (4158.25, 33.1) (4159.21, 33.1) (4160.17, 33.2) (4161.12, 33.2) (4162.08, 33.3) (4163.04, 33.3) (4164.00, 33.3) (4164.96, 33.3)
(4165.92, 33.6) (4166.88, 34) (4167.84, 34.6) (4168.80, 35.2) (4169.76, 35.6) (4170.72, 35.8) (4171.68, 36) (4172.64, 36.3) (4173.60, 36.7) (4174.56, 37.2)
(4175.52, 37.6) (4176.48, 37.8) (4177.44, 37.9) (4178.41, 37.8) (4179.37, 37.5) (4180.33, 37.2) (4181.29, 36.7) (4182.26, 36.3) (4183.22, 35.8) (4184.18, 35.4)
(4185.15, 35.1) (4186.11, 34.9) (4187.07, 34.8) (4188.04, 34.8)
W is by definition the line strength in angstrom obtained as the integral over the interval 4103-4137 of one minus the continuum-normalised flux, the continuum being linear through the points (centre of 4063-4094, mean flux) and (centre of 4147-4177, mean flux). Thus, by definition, -1.8 angstrom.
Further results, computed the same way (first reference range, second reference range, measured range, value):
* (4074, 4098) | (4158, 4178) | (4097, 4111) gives -2.1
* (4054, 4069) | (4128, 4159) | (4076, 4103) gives -2.9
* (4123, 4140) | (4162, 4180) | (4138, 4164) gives 1.3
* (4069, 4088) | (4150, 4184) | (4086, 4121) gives -3.7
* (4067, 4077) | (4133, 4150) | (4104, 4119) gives -1.9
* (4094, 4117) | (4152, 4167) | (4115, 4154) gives 2.2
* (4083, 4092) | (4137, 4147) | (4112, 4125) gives -0.1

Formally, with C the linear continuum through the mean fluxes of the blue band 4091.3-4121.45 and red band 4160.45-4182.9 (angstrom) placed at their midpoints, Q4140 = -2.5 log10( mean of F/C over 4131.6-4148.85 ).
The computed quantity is 0.10 mag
